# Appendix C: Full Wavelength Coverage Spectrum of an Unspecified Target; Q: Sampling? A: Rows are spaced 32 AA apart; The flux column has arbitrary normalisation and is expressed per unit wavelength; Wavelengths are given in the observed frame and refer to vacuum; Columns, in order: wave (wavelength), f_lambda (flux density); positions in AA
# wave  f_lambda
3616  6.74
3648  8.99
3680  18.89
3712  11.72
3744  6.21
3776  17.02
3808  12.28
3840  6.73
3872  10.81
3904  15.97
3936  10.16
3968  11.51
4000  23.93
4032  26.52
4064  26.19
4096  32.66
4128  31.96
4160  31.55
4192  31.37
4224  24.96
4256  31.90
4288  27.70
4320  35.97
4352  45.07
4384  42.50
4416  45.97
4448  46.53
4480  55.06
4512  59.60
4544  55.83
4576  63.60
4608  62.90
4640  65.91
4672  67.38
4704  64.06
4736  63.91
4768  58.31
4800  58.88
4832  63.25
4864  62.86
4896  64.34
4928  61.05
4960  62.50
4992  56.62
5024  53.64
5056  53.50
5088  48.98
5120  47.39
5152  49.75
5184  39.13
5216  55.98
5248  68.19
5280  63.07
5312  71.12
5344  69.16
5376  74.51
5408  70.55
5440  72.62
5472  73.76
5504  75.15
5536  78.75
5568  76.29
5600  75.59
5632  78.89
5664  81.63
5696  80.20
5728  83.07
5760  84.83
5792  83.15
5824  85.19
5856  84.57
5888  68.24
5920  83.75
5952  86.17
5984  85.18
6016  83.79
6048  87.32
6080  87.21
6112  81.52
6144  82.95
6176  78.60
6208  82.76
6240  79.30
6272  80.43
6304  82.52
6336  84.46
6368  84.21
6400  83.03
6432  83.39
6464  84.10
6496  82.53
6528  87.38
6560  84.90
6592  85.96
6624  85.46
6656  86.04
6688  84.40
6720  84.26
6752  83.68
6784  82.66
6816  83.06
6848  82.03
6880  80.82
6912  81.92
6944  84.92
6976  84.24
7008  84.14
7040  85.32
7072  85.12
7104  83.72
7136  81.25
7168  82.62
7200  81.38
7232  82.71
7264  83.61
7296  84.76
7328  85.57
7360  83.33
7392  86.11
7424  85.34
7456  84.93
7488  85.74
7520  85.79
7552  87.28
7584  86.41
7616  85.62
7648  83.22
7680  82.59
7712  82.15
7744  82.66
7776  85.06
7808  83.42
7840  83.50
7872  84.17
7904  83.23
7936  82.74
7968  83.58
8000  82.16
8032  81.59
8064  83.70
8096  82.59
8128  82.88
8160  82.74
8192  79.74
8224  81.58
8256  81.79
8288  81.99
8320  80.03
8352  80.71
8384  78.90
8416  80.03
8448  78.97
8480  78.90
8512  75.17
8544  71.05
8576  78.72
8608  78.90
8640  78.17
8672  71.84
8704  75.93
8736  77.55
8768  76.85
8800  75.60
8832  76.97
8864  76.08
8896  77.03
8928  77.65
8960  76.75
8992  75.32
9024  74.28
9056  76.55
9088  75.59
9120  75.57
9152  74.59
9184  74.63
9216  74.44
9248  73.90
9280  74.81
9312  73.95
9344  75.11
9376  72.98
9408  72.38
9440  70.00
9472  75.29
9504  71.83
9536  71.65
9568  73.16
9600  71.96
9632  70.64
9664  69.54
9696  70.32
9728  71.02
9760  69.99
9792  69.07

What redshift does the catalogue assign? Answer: 0.000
